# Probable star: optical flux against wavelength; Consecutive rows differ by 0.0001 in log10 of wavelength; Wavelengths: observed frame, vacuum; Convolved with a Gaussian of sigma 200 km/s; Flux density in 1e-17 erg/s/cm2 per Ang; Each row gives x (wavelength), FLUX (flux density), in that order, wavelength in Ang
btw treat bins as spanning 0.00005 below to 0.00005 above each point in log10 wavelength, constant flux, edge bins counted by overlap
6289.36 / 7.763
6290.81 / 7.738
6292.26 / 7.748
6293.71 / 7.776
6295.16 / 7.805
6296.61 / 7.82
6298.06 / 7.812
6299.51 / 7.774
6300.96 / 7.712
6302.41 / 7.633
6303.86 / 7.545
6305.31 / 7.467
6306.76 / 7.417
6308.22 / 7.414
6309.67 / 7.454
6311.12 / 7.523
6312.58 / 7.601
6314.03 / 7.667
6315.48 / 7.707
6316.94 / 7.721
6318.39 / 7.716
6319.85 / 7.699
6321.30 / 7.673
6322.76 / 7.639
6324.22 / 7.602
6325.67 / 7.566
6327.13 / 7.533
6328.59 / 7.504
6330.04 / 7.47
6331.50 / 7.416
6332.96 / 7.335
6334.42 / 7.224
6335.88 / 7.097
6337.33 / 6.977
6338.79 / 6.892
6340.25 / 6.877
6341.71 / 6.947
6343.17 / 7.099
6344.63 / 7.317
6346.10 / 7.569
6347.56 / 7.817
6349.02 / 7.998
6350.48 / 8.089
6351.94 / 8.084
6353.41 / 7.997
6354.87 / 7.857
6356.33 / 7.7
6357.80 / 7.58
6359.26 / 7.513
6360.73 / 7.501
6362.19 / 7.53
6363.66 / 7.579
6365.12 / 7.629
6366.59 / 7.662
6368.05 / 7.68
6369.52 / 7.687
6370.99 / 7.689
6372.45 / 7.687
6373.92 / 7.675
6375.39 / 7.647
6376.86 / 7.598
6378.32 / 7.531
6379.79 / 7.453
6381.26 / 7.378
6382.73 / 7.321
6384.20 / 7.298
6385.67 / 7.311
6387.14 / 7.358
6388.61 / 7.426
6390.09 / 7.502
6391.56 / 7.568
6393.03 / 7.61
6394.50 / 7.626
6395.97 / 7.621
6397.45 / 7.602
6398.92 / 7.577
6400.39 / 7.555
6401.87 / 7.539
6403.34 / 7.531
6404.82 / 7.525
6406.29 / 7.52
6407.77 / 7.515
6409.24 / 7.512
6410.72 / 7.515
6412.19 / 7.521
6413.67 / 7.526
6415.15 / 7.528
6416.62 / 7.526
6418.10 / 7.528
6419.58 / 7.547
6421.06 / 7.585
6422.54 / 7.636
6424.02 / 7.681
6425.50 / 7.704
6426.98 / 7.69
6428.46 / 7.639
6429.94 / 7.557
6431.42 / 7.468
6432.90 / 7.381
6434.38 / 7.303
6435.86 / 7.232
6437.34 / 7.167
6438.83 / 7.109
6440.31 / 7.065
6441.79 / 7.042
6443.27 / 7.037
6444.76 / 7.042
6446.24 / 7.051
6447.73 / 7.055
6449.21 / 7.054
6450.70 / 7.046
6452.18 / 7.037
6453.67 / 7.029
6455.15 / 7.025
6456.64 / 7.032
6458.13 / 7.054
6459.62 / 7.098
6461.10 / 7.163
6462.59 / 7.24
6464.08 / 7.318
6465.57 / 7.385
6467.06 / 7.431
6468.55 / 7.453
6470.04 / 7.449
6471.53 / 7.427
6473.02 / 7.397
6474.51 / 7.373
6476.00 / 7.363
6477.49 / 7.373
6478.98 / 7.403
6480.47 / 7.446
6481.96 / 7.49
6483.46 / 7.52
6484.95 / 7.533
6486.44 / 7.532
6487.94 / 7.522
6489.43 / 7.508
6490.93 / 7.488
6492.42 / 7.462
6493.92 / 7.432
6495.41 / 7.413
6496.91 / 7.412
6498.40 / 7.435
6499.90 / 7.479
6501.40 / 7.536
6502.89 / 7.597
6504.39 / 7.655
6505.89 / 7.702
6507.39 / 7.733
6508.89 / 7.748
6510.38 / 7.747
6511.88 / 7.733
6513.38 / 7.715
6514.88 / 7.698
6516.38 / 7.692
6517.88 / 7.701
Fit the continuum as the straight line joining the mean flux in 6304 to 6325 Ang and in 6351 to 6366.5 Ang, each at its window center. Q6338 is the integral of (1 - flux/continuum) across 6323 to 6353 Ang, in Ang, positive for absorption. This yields 0.86 Ang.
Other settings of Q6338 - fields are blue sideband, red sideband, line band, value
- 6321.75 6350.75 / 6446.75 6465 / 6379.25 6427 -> -2.0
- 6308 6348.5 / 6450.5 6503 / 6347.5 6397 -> -1.4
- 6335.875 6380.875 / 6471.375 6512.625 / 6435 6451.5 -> 1.0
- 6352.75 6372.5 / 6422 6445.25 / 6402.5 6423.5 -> -0.3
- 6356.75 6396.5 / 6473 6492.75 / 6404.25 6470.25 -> 1.5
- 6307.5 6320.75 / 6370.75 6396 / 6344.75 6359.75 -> -0.5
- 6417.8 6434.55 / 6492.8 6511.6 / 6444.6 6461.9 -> 1.2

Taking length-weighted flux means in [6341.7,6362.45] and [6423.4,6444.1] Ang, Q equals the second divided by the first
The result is 0.96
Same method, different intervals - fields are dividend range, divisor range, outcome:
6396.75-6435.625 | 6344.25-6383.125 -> 0.98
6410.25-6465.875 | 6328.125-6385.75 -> 0.97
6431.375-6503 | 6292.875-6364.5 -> 0.97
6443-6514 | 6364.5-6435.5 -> 0.98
